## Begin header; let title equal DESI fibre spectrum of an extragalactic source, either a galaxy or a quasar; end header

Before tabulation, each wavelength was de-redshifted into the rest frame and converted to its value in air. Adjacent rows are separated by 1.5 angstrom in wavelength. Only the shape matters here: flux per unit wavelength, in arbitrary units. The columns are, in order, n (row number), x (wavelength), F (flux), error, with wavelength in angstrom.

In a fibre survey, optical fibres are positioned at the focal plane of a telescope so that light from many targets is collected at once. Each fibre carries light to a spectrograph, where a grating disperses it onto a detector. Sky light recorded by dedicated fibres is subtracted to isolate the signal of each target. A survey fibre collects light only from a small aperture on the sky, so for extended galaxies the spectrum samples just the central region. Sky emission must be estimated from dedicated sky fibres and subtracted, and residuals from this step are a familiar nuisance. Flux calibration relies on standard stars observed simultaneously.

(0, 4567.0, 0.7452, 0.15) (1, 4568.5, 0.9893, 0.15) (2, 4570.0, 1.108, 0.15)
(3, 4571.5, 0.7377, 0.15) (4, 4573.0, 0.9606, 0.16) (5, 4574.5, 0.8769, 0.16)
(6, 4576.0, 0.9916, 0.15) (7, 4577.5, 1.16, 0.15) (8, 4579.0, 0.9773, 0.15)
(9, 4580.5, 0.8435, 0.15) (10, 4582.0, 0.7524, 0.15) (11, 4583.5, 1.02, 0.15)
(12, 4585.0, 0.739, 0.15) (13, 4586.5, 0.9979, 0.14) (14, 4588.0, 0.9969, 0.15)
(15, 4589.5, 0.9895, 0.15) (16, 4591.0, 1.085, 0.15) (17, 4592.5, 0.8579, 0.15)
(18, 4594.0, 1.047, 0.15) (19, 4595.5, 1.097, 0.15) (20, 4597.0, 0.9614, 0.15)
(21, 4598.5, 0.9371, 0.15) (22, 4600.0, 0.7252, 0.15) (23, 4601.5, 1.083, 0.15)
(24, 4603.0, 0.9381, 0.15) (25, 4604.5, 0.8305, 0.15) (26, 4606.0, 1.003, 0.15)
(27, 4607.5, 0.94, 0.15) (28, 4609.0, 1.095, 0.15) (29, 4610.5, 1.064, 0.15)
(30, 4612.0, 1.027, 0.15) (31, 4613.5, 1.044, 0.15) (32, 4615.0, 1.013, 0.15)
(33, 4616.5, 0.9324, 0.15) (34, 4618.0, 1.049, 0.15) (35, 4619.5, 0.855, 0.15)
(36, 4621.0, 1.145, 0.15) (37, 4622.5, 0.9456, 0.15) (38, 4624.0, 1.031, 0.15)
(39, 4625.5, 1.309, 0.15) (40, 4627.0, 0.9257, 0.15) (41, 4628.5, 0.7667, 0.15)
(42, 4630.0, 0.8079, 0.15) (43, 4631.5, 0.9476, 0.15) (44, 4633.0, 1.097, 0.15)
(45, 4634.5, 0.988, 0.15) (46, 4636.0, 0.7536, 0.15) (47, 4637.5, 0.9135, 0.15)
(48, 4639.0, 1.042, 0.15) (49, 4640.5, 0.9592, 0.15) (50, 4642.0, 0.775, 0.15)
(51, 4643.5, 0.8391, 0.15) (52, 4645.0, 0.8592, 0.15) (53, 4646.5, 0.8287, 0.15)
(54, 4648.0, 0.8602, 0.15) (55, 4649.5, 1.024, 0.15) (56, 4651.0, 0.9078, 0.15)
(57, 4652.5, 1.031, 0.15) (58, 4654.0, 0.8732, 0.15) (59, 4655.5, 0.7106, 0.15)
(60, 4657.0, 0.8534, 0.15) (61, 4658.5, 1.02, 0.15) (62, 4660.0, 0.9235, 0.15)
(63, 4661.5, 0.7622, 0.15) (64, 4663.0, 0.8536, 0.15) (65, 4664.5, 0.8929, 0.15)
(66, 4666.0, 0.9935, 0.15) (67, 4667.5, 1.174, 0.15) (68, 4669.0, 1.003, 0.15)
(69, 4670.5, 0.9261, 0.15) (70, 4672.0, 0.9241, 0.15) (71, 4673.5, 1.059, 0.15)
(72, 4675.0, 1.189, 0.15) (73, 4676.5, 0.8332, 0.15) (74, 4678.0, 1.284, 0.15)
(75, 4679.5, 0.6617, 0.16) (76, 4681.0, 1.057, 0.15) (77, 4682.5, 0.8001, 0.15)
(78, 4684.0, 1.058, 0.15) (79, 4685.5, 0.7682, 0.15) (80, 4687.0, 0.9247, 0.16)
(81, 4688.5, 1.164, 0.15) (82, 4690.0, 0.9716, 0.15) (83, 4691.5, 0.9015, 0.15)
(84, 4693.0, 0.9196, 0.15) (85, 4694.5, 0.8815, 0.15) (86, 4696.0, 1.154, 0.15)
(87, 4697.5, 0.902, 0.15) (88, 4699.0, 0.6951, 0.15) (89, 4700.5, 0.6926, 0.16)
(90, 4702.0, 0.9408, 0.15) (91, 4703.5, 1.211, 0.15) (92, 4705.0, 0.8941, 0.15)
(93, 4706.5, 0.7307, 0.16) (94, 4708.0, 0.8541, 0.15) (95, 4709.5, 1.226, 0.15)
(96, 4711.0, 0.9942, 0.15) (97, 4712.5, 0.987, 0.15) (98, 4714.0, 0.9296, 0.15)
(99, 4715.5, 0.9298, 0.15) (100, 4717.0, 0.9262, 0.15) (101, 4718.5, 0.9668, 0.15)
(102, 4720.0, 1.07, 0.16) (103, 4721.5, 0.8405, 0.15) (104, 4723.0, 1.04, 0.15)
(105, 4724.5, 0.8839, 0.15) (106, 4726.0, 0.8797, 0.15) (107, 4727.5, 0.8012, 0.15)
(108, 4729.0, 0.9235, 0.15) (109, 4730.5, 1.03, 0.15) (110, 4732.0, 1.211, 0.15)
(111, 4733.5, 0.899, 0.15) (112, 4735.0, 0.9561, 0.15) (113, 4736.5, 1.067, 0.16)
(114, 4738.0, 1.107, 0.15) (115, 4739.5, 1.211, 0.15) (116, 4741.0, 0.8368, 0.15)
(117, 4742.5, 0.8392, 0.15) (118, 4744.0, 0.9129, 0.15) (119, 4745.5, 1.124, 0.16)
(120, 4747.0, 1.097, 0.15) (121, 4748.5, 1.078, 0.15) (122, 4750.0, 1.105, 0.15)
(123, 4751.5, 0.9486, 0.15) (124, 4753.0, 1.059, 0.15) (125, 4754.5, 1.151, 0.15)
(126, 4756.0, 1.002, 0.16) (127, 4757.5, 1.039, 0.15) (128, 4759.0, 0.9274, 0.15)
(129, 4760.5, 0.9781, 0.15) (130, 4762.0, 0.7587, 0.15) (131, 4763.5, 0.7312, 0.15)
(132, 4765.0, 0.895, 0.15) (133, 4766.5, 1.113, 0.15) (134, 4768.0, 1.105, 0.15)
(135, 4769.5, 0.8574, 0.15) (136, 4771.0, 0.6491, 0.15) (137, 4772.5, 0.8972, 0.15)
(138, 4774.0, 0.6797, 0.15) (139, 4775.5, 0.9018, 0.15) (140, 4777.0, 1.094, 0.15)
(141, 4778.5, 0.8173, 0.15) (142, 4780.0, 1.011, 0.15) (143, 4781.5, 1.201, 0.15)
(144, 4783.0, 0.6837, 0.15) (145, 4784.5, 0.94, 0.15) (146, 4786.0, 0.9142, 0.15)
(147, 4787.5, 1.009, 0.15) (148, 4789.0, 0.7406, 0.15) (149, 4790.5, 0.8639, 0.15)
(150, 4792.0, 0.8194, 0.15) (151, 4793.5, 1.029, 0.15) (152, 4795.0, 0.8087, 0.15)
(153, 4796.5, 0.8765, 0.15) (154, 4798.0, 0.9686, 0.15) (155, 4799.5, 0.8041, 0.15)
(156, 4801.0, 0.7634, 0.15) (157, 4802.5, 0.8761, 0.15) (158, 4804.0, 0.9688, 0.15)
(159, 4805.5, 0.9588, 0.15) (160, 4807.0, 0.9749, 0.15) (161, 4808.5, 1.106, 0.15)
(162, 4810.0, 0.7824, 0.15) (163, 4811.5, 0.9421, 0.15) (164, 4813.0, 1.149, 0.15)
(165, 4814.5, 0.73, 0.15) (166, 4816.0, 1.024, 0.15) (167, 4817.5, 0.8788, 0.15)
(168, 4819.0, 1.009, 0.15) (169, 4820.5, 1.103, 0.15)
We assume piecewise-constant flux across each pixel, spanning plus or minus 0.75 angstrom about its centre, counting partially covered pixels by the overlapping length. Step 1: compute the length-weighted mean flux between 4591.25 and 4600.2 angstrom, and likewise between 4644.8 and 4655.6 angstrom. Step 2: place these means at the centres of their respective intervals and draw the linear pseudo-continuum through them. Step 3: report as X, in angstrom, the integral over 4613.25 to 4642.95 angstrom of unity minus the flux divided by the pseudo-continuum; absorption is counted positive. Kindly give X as -1.3 angstrom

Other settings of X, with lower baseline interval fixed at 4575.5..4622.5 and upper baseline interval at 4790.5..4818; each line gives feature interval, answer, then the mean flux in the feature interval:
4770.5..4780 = 0.7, 0.858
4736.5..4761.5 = -2.6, 1.02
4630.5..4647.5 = 1.0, 0.907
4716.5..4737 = -0.6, 0.963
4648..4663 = 1.0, 0.896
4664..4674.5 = -0.6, 1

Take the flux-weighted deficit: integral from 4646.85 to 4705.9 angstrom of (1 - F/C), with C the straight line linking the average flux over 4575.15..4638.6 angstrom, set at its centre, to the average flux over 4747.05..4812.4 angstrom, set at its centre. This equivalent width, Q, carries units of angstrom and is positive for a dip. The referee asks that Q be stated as 0.8 angstrom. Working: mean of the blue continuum 0.969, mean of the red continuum 0.929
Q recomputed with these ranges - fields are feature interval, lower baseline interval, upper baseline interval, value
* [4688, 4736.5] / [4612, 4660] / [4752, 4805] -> -1.34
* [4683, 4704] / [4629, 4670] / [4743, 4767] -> 0.21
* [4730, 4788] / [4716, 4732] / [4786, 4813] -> -2.49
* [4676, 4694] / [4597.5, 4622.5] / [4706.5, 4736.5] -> 0.41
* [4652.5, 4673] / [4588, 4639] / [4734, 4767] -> 1.29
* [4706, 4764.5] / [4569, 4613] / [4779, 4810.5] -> -3.28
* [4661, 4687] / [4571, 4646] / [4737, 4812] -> -0.20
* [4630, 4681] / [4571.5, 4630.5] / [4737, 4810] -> 1.43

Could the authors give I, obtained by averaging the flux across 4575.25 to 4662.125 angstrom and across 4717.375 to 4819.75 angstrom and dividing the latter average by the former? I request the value 1.00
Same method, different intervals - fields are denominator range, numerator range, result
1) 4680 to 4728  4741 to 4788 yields 1.01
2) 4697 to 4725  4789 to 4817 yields 0.97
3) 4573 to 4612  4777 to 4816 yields 0.95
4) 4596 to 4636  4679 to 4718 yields 0.95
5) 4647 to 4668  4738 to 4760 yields 1.12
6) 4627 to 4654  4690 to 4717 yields 1.03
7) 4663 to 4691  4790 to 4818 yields 0.93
